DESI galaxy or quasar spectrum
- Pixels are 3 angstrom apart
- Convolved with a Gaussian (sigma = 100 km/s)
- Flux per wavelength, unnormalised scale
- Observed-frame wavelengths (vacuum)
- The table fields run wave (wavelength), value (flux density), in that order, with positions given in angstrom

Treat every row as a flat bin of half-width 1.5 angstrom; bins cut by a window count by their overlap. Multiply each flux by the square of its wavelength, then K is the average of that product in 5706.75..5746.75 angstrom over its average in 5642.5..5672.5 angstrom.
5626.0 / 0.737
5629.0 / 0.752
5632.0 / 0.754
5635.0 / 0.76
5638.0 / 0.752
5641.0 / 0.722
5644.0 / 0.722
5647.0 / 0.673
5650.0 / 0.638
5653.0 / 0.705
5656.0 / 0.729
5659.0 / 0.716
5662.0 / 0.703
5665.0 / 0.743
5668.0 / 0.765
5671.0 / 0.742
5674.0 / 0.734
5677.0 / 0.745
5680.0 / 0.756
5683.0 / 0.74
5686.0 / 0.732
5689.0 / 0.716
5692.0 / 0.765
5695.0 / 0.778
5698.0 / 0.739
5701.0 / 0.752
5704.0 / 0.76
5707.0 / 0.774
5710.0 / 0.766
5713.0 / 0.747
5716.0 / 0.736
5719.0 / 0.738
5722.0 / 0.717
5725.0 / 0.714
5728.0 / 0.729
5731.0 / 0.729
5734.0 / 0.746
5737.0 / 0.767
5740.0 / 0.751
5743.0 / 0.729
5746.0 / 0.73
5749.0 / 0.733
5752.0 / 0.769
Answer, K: 1.1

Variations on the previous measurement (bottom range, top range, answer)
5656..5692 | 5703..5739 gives 1.03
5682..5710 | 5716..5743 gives 0.99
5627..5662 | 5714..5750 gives 1.05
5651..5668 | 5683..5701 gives 1.05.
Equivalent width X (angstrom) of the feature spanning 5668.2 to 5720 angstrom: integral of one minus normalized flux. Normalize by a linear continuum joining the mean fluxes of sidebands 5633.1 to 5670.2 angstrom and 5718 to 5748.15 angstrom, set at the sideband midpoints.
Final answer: -1.5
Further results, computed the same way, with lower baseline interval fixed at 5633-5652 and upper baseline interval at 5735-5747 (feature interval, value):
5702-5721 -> -0.45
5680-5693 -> -0.22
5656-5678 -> -0.44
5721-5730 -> 0.23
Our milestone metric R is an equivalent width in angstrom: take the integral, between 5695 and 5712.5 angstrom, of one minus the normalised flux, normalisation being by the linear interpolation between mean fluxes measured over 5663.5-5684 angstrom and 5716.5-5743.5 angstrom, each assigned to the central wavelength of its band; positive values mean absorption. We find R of -0.44 angstrom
